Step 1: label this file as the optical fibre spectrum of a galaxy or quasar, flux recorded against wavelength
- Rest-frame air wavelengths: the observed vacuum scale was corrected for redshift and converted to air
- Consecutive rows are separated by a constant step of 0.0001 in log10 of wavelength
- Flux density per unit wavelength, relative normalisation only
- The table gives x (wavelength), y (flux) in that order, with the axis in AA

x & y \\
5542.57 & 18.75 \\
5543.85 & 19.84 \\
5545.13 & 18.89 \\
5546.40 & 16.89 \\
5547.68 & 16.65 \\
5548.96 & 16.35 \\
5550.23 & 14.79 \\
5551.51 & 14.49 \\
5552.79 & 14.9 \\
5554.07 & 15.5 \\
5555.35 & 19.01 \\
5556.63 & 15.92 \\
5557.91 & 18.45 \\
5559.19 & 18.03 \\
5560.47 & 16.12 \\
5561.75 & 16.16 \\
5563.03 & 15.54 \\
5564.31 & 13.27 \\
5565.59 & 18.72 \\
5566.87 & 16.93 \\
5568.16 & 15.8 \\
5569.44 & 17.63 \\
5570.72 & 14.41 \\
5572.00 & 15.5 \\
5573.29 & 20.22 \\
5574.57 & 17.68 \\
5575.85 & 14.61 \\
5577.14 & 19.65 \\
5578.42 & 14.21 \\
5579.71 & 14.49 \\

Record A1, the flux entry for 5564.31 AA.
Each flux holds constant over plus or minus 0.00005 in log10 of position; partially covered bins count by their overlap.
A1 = 13.27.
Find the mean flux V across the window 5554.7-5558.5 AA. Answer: 17.8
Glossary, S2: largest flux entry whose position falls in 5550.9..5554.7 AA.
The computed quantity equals 15.5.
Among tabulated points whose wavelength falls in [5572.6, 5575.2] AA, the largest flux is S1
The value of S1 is 20.22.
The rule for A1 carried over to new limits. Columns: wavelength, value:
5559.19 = 18.03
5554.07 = 15.5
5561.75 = 16.16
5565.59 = 18.72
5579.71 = 14.49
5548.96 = 16.35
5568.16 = 15.8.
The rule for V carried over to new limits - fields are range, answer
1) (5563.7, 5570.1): 16.5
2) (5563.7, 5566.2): 16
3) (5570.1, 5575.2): 17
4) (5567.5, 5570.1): 16.7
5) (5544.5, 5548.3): 17.5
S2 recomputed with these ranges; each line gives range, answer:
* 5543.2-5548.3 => 19.84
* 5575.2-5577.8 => 19.65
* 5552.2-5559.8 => 19.01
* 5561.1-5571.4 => 18.72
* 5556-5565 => 18.45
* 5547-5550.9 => 16.65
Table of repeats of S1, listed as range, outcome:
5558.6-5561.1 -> 18.03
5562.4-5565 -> 15.54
